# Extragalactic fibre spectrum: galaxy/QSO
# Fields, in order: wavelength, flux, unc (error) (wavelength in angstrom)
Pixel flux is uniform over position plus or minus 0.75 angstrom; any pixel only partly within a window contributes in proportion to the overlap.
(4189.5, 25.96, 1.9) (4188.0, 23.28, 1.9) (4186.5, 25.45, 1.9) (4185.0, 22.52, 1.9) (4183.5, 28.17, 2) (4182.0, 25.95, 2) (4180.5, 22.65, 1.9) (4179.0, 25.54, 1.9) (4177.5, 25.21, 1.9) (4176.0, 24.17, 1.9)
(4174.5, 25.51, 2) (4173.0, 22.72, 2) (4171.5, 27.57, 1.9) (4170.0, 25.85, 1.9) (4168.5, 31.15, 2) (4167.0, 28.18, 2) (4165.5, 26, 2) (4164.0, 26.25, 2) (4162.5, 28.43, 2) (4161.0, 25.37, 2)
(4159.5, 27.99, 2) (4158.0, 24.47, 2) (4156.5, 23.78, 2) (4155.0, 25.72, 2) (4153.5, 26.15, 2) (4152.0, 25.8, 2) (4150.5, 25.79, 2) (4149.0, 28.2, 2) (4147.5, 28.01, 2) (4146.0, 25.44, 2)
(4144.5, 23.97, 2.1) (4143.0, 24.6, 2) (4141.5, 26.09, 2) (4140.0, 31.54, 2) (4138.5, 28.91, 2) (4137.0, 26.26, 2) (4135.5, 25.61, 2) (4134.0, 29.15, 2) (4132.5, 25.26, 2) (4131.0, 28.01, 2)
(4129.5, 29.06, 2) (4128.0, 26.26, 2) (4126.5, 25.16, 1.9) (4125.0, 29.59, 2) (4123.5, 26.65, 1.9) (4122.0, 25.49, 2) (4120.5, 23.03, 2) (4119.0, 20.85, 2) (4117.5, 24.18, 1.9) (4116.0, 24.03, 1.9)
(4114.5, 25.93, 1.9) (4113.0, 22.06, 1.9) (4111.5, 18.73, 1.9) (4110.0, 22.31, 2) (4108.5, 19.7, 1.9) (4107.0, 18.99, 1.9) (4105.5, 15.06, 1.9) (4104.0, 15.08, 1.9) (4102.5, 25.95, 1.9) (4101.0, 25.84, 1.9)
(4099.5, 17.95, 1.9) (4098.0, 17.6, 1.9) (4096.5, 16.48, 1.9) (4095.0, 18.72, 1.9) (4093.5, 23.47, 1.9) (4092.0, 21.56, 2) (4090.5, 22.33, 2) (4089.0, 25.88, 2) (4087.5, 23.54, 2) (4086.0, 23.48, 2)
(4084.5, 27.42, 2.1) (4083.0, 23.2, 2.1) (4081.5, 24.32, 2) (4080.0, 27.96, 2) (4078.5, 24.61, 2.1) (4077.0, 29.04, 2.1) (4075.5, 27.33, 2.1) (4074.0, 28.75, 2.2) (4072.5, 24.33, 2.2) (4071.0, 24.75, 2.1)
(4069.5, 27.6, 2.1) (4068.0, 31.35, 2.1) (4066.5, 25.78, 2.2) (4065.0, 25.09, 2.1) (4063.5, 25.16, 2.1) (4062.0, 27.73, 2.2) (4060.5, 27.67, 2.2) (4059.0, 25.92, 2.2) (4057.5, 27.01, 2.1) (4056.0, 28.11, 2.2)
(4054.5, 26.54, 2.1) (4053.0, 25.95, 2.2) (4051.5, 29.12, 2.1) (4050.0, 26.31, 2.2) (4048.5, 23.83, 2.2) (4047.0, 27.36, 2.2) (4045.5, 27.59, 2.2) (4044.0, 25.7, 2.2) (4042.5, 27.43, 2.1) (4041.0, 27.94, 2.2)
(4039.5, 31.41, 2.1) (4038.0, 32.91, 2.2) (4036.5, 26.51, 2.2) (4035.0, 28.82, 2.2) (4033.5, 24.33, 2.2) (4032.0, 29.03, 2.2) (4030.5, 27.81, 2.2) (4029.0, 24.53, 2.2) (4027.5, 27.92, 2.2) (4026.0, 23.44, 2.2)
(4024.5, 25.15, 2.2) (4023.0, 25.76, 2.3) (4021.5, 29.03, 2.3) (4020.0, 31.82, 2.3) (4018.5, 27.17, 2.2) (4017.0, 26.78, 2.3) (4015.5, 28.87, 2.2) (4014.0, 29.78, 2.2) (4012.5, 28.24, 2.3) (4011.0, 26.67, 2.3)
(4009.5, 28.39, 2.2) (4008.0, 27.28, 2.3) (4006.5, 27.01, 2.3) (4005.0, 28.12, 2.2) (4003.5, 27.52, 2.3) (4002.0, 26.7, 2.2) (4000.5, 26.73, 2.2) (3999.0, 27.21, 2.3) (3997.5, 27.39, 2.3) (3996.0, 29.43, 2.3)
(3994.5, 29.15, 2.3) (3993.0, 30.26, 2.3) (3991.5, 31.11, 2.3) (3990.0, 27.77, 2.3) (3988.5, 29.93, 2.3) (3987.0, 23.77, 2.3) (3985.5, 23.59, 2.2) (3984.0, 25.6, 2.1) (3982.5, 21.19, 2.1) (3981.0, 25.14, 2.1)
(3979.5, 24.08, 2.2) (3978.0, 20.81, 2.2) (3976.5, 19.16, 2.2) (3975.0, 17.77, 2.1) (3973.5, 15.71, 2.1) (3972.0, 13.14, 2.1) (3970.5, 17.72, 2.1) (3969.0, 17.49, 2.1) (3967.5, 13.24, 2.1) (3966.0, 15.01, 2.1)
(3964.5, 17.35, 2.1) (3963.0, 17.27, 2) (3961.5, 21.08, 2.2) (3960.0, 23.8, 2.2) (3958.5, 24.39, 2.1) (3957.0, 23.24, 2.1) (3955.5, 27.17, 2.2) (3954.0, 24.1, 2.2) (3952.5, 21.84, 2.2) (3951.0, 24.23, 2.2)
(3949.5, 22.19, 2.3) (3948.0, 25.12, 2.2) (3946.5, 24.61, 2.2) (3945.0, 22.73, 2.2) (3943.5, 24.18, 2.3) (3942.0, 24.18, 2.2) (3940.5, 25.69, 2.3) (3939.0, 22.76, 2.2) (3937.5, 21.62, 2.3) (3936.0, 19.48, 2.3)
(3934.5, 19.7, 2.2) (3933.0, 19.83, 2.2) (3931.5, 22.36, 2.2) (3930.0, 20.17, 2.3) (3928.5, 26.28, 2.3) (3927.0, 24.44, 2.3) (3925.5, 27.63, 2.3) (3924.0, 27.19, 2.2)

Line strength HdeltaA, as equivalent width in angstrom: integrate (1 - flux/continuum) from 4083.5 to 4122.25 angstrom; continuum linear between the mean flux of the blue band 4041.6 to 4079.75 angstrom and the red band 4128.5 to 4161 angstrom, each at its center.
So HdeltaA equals 7.26 angstrom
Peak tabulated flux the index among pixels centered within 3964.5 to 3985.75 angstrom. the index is 25.6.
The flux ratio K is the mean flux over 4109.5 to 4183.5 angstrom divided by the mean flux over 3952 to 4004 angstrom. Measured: 1.12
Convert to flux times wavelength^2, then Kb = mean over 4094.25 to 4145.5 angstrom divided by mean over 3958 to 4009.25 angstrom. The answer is 1.08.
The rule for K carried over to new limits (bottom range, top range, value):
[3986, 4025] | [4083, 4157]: 0.86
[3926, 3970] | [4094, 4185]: 1.13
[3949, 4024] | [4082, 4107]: 0.88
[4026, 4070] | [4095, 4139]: 0.86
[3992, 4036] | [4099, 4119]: 0.77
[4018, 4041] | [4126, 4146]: 0.97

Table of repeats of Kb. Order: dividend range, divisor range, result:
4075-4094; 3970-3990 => 1.21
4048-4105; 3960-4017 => 1.08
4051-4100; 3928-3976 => 1.26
